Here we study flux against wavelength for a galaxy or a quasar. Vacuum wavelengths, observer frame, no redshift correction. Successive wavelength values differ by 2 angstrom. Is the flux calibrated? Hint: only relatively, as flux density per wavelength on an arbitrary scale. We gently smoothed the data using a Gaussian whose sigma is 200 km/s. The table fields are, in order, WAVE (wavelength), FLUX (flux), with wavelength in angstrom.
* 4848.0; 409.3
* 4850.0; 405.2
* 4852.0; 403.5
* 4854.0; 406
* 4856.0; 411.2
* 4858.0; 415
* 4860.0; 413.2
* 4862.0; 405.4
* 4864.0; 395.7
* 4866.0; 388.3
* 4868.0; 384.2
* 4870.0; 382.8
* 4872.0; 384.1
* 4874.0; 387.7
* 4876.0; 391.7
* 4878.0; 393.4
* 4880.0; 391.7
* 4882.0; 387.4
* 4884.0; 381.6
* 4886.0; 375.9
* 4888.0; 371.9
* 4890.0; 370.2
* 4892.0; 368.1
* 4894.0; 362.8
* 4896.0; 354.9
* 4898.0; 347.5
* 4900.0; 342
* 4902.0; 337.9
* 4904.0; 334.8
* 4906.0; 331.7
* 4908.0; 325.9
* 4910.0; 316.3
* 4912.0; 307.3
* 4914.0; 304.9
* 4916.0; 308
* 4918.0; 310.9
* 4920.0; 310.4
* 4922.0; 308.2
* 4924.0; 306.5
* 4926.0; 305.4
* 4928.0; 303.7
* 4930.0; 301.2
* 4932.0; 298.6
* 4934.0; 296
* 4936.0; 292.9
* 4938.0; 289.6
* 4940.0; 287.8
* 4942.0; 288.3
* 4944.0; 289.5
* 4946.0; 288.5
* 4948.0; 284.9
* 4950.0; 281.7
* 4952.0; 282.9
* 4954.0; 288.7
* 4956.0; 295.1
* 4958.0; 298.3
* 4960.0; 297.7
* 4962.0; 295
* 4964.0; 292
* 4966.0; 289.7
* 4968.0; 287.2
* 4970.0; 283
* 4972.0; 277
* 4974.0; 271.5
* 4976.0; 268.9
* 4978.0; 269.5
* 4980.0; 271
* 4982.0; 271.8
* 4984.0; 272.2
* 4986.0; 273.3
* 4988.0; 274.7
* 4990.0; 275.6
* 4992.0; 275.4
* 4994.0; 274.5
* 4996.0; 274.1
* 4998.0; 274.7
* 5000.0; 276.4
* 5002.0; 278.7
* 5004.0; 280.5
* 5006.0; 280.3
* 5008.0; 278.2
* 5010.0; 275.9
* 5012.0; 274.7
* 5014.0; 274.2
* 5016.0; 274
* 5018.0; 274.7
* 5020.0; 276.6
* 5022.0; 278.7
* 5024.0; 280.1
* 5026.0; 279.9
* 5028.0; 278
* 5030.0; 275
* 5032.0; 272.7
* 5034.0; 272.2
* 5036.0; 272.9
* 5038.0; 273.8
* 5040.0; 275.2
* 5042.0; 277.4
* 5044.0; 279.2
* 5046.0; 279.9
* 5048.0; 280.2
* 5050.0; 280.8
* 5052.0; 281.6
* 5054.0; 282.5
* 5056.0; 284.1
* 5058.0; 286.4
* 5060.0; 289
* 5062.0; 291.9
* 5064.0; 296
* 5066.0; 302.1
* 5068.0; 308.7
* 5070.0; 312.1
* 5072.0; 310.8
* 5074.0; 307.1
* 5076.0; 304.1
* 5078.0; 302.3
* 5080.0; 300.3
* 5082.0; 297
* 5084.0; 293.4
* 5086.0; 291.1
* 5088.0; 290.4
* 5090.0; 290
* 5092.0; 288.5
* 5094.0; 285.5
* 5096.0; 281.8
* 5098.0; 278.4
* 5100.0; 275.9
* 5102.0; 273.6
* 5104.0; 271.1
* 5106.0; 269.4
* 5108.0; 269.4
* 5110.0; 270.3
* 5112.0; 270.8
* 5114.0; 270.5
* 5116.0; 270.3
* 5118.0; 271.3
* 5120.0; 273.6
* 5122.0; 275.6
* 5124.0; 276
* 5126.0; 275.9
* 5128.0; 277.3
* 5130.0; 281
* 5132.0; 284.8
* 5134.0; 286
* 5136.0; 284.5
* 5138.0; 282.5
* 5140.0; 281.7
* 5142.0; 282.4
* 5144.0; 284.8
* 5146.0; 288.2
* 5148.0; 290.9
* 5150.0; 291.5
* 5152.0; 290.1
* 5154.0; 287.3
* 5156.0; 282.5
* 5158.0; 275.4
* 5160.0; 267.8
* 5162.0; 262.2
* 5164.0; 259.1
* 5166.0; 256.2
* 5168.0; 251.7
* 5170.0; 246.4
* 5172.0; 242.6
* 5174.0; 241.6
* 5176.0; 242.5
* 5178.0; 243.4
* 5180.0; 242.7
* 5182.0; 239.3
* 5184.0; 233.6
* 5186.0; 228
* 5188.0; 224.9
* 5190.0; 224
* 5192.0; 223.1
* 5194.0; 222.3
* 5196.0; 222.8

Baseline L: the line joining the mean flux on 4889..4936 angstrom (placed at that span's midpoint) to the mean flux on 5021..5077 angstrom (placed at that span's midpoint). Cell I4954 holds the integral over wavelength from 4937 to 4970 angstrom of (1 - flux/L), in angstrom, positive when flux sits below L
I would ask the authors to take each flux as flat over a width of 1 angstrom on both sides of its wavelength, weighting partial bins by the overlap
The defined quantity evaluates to 2.4 angstrom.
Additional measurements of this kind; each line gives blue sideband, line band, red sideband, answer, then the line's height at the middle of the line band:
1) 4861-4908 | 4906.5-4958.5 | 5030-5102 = 7.5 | 350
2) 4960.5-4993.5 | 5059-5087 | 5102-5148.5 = -2.3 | 278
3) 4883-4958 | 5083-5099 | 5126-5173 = -0.1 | 286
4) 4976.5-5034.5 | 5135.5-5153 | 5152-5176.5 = -1.6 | 263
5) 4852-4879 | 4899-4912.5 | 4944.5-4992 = 0.9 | 352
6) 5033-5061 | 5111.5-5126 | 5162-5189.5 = -0.8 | 259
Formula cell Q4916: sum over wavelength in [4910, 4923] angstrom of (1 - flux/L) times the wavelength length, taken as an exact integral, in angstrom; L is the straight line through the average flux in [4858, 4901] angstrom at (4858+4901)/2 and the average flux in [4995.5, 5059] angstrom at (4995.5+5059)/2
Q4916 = 1.7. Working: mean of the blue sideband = 381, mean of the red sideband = 278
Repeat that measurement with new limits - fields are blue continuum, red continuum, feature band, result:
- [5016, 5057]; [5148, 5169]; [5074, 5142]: -1.7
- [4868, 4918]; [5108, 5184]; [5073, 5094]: -0.3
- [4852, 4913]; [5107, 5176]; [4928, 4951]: 3.9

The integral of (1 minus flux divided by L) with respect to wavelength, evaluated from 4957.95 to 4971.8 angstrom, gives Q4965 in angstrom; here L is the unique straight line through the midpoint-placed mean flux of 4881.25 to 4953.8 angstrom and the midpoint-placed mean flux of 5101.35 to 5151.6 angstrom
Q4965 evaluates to 0.9 angstrom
